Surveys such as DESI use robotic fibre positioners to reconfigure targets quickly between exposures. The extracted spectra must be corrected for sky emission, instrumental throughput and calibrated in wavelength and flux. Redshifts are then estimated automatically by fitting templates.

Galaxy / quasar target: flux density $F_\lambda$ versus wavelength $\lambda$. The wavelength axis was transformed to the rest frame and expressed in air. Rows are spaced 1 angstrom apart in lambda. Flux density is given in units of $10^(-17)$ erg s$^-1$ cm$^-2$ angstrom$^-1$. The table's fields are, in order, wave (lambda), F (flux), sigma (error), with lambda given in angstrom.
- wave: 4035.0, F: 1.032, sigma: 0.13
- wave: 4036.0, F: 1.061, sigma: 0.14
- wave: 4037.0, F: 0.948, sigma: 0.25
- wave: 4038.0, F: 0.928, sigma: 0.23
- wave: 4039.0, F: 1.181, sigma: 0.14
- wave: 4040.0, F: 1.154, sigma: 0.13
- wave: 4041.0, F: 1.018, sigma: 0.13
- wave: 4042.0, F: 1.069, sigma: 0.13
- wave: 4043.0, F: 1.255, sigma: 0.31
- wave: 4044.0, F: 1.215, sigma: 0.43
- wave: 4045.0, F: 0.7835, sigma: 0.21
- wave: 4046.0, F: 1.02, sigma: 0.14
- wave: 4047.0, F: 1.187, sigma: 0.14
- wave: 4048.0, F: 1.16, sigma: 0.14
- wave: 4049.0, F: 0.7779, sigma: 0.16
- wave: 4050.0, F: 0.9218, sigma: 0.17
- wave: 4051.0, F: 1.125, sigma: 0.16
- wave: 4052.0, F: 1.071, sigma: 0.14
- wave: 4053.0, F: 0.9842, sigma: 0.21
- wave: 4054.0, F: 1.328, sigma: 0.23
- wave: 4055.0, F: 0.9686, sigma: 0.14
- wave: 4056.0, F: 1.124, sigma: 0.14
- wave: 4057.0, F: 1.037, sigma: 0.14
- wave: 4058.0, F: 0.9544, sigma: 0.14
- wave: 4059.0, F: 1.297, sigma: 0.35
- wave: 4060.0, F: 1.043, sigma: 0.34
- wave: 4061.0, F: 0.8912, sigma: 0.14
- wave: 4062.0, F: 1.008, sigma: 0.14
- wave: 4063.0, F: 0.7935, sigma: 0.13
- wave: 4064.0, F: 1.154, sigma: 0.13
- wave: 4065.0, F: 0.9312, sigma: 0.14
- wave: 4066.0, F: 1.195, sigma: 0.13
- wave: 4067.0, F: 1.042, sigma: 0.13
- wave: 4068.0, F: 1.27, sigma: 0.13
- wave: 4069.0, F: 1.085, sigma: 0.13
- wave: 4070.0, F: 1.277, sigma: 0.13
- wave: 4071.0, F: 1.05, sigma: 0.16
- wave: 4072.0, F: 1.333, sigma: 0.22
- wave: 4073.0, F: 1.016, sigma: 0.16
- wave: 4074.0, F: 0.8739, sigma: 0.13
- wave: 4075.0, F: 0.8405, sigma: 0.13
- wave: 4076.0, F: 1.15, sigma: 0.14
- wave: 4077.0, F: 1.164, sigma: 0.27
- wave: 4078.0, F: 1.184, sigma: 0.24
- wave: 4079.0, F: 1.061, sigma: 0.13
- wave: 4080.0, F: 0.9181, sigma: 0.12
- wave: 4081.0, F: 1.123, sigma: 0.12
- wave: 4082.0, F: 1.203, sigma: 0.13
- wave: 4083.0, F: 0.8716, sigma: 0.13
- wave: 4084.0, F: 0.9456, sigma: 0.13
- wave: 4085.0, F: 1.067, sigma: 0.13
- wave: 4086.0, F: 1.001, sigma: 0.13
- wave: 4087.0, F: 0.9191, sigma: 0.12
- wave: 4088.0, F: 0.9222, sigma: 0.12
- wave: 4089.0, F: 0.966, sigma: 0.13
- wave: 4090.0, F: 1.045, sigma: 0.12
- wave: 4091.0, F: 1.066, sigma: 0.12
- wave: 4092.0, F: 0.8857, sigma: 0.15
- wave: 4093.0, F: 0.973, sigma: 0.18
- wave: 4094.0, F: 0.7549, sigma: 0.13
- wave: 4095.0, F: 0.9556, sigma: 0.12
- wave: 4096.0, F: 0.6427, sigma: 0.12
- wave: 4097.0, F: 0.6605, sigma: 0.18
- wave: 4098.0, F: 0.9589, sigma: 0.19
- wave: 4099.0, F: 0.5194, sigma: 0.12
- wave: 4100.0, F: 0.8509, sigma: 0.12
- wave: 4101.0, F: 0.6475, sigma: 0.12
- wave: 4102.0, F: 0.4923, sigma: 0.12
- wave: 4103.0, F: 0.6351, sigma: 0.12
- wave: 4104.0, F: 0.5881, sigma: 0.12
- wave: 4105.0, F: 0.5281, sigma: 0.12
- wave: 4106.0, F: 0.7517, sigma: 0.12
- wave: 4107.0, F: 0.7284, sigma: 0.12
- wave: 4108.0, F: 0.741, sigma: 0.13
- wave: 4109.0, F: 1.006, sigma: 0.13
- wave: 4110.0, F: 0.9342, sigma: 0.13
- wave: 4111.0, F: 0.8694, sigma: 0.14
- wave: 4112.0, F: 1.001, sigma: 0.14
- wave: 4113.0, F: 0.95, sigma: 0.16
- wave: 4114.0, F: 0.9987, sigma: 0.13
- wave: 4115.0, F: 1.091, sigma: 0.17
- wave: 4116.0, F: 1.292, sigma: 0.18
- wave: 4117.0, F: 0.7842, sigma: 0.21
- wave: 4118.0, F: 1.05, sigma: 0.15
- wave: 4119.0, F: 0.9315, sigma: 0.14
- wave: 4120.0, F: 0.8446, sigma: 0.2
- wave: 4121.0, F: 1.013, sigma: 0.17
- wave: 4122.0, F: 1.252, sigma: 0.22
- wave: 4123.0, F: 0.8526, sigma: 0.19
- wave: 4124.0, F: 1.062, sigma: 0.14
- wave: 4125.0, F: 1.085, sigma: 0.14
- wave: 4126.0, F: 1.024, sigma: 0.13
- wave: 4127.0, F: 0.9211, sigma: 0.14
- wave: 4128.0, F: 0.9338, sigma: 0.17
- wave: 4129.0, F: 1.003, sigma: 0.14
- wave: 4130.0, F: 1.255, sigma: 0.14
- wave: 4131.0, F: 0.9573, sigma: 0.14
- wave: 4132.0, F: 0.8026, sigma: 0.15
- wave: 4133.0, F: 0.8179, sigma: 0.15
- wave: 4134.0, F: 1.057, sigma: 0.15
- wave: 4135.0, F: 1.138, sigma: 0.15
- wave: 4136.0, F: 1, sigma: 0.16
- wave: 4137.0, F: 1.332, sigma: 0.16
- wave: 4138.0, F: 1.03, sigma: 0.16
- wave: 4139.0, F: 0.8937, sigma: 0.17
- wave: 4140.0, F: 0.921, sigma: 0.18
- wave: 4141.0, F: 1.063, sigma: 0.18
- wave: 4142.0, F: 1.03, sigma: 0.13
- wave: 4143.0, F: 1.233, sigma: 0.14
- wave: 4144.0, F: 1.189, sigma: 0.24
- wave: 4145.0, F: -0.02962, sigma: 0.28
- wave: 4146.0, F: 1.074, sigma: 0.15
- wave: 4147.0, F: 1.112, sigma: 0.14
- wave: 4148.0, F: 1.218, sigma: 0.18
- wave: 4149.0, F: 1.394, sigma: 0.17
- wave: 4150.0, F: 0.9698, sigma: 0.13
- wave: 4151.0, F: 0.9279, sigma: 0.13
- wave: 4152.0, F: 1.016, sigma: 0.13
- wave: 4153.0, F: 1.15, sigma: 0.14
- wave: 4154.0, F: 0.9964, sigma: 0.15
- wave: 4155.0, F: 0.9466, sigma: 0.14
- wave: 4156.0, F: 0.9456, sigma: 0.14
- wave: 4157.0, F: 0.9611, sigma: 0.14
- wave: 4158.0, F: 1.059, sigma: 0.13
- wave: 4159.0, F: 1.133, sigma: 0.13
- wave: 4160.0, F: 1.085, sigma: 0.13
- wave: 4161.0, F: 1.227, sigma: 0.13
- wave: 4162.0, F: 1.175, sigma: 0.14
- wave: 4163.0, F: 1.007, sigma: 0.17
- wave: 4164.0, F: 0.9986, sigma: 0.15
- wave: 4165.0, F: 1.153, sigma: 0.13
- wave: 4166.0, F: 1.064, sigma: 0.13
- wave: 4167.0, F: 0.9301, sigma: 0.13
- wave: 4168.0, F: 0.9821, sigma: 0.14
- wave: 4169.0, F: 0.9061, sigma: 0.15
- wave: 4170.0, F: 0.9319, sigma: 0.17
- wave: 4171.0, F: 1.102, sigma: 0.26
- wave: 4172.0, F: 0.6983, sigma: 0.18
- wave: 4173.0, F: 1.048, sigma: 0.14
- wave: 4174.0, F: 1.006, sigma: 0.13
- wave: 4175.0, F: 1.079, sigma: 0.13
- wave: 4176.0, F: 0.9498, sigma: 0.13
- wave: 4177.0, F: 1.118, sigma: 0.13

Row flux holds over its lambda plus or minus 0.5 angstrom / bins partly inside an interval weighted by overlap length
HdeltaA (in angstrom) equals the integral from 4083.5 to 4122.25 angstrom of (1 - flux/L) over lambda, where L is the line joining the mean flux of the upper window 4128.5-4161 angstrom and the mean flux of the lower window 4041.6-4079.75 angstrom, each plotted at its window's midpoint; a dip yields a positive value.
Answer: 6.3 angstrom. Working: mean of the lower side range 1.07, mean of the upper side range 1.02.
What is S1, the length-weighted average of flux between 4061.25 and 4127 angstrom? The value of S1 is 0.951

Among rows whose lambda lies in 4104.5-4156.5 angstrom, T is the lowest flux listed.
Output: -0.02962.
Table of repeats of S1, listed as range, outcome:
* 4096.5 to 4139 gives 0.914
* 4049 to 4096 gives 1.03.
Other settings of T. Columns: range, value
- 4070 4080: 0.8405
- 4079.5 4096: 0.6427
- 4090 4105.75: 0.4923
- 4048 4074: 0.7779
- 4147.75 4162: 0.9279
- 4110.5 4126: 0.7842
